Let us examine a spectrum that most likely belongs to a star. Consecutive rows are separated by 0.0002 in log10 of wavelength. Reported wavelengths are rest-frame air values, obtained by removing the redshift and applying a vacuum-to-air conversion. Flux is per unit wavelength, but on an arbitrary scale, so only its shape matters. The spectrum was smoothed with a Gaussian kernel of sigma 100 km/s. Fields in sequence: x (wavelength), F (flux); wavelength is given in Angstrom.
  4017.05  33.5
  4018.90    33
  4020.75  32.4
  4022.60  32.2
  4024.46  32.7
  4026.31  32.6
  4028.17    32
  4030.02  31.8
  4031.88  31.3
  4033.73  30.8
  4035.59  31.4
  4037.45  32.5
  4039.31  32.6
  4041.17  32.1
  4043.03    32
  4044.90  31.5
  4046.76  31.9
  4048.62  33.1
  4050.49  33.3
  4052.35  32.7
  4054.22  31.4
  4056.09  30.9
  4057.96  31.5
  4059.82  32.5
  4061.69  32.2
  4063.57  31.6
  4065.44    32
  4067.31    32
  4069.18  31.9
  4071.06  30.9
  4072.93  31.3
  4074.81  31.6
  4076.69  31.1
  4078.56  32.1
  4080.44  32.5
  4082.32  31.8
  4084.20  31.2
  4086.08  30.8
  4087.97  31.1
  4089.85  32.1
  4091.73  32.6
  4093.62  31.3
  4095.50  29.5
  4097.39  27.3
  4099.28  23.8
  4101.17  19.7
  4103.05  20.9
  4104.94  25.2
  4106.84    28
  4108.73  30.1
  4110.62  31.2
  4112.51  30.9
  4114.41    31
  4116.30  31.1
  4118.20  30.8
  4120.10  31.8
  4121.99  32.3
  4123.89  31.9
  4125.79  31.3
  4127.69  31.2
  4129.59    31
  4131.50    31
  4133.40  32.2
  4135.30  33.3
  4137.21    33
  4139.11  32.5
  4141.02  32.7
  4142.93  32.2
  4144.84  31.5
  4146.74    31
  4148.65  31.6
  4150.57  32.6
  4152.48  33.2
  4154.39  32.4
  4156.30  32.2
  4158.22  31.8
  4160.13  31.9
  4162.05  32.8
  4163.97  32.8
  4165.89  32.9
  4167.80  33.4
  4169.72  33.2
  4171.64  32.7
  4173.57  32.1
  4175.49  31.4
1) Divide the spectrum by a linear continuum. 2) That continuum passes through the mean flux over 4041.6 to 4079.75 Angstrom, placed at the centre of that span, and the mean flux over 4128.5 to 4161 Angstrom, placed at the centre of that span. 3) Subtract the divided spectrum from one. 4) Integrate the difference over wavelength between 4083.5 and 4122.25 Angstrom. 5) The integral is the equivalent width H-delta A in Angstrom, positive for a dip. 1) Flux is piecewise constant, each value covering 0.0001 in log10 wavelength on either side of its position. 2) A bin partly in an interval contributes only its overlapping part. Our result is 3.5 Angstrom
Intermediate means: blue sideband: 31.9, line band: 29.1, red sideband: 32.1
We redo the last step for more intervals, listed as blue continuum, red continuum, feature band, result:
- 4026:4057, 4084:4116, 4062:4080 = -0.8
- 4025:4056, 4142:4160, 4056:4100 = 1.3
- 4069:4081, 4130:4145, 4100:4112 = 2.2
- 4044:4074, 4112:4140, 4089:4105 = 2.4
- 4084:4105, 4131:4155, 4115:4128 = -0.5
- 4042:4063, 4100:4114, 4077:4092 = -1.5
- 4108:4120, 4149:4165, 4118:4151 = -0.3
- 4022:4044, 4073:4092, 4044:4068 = -0.2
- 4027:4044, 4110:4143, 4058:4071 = 0.0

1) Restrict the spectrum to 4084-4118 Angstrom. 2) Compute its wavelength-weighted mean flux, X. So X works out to 28.8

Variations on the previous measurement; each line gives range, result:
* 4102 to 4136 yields 30.2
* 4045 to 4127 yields 30.6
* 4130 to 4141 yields 32.3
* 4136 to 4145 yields 32.5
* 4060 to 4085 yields 31.7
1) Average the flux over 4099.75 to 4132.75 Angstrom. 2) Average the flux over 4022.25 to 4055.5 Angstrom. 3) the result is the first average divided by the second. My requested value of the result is 0.91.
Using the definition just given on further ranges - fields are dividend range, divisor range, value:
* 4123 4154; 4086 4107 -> 1.16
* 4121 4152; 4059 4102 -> 1.05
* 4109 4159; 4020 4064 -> 0.99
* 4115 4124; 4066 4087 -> 1.00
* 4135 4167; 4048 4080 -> 1.02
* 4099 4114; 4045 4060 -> 0.83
